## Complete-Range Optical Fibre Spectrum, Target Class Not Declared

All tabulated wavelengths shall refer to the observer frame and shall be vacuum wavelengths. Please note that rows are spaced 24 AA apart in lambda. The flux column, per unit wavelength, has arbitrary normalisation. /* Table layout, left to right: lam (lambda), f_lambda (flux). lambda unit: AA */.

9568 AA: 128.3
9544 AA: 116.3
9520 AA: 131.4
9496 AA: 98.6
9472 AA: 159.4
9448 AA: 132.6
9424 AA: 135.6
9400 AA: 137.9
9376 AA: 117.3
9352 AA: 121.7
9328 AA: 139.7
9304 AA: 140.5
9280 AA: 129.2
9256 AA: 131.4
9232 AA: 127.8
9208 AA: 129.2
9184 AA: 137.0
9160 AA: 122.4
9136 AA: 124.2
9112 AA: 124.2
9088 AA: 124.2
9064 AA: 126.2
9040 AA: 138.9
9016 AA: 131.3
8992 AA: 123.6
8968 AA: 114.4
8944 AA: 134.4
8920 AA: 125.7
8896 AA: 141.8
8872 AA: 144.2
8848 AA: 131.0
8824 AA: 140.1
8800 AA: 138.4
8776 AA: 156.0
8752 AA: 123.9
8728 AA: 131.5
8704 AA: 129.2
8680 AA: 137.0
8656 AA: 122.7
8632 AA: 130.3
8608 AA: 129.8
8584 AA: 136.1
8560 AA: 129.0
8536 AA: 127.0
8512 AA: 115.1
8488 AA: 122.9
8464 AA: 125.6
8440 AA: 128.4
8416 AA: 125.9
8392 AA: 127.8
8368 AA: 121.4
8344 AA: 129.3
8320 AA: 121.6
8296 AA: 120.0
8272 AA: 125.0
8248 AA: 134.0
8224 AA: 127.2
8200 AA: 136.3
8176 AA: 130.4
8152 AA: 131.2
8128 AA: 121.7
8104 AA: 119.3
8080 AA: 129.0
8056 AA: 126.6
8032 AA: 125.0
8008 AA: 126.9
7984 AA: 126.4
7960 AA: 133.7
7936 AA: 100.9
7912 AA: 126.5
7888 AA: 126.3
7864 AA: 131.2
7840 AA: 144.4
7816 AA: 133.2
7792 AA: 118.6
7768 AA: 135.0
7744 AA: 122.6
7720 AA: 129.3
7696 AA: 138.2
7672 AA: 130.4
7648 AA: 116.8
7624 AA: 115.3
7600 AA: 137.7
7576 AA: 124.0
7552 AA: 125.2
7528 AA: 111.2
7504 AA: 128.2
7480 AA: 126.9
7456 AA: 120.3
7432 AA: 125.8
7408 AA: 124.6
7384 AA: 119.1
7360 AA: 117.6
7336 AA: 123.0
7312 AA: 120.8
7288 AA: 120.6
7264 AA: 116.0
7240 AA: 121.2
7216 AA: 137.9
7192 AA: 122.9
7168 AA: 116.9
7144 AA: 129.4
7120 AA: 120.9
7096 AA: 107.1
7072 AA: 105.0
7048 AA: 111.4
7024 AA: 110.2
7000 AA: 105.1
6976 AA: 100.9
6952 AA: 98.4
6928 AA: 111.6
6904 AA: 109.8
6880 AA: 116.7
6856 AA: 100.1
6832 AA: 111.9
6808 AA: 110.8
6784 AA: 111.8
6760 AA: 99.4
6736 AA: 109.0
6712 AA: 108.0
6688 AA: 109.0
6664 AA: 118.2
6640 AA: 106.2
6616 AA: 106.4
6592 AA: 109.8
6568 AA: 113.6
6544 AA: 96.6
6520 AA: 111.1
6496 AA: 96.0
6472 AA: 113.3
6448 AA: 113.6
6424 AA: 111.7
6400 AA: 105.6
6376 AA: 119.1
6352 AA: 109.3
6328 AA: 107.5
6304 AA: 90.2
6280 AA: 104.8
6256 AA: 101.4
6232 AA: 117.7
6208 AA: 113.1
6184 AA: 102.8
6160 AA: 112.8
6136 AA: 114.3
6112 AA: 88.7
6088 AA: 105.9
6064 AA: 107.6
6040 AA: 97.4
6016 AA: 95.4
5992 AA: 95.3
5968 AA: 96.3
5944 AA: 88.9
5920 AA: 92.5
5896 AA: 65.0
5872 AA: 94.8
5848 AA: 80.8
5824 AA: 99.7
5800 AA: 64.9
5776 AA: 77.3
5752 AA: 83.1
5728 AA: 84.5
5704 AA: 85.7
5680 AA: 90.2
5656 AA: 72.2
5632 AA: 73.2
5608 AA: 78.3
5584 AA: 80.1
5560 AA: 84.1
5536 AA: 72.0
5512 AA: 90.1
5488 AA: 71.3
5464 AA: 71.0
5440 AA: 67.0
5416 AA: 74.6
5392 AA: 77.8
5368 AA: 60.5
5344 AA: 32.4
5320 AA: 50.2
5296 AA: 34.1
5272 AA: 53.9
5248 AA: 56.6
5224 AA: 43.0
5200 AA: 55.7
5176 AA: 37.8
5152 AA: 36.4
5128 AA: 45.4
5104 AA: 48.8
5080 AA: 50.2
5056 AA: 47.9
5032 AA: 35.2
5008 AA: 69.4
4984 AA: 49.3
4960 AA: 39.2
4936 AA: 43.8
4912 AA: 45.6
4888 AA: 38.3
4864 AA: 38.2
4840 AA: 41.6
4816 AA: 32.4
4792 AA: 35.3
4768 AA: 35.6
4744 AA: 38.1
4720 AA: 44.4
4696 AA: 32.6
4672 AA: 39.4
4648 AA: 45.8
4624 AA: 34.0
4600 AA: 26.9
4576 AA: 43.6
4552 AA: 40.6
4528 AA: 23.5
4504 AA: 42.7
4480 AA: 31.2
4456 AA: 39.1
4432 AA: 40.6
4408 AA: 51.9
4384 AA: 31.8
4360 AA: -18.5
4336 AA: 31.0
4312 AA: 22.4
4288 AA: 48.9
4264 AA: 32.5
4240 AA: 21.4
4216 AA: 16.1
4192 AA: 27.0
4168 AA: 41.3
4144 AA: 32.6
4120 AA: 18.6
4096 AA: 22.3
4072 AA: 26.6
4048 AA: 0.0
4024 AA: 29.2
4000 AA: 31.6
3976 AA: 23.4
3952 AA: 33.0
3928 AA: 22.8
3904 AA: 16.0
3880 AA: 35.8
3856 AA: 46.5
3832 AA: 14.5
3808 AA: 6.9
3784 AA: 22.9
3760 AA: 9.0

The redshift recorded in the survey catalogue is 0.35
